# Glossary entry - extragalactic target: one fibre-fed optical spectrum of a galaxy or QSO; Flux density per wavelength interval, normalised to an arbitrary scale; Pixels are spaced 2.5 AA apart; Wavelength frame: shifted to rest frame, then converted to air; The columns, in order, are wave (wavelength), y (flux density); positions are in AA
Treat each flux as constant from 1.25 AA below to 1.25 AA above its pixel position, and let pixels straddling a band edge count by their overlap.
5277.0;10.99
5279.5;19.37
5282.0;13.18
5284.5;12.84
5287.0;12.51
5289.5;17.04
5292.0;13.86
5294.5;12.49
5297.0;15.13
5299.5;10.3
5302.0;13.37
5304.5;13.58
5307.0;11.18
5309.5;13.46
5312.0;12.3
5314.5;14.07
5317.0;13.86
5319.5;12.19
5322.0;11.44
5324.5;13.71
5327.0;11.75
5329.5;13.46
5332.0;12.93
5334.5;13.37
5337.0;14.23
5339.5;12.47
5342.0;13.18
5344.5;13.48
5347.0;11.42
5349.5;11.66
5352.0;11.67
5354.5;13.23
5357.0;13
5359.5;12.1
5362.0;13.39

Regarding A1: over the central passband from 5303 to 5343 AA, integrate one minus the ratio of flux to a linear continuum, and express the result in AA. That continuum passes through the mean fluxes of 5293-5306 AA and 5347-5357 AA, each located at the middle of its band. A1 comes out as -1.1 AA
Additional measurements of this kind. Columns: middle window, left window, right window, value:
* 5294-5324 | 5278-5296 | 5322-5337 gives 1.93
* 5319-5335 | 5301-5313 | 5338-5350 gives -0.06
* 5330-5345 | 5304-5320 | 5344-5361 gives -0.85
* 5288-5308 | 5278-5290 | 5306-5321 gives 0.72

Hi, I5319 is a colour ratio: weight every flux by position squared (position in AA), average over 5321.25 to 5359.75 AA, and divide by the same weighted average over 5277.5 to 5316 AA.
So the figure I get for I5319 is 0.95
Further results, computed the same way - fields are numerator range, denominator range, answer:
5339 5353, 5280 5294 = 0.89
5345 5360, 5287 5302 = 0.92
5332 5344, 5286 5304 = 1.00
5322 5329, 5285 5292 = 0.89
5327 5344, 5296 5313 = 1.05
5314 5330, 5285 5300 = 0.95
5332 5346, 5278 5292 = 0.91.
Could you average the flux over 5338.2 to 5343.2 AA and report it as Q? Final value 12.8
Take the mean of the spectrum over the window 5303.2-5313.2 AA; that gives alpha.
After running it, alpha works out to 12.6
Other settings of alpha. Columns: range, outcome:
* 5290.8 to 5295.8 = 13.2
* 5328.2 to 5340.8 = 13.3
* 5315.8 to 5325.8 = 12.8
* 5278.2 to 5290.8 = 15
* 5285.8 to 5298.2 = 14.2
